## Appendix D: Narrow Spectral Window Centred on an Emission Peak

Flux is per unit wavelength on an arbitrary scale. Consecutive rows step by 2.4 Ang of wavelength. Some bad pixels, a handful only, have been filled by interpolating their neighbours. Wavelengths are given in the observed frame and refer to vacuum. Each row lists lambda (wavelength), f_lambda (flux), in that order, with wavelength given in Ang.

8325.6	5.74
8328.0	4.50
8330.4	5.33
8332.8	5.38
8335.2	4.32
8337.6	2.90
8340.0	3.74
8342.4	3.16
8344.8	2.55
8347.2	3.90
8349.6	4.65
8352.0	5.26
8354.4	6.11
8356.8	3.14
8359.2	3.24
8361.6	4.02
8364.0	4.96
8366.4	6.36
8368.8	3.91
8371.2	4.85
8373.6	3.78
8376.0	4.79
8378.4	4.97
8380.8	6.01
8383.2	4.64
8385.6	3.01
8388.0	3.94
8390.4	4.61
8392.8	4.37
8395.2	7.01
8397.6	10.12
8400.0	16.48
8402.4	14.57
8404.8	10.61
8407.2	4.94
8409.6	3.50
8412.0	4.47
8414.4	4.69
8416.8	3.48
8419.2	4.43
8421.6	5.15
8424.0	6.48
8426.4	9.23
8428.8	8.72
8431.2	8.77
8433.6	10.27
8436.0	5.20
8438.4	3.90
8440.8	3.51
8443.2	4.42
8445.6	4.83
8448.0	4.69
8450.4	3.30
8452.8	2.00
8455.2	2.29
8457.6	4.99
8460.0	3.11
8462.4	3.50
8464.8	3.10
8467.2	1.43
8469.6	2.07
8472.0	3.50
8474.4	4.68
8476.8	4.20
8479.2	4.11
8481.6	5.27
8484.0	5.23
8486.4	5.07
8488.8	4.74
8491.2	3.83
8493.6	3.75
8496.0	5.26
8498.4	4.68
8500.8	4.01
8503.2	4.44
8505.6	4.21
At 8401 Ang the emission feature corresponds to H-alpha 6563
